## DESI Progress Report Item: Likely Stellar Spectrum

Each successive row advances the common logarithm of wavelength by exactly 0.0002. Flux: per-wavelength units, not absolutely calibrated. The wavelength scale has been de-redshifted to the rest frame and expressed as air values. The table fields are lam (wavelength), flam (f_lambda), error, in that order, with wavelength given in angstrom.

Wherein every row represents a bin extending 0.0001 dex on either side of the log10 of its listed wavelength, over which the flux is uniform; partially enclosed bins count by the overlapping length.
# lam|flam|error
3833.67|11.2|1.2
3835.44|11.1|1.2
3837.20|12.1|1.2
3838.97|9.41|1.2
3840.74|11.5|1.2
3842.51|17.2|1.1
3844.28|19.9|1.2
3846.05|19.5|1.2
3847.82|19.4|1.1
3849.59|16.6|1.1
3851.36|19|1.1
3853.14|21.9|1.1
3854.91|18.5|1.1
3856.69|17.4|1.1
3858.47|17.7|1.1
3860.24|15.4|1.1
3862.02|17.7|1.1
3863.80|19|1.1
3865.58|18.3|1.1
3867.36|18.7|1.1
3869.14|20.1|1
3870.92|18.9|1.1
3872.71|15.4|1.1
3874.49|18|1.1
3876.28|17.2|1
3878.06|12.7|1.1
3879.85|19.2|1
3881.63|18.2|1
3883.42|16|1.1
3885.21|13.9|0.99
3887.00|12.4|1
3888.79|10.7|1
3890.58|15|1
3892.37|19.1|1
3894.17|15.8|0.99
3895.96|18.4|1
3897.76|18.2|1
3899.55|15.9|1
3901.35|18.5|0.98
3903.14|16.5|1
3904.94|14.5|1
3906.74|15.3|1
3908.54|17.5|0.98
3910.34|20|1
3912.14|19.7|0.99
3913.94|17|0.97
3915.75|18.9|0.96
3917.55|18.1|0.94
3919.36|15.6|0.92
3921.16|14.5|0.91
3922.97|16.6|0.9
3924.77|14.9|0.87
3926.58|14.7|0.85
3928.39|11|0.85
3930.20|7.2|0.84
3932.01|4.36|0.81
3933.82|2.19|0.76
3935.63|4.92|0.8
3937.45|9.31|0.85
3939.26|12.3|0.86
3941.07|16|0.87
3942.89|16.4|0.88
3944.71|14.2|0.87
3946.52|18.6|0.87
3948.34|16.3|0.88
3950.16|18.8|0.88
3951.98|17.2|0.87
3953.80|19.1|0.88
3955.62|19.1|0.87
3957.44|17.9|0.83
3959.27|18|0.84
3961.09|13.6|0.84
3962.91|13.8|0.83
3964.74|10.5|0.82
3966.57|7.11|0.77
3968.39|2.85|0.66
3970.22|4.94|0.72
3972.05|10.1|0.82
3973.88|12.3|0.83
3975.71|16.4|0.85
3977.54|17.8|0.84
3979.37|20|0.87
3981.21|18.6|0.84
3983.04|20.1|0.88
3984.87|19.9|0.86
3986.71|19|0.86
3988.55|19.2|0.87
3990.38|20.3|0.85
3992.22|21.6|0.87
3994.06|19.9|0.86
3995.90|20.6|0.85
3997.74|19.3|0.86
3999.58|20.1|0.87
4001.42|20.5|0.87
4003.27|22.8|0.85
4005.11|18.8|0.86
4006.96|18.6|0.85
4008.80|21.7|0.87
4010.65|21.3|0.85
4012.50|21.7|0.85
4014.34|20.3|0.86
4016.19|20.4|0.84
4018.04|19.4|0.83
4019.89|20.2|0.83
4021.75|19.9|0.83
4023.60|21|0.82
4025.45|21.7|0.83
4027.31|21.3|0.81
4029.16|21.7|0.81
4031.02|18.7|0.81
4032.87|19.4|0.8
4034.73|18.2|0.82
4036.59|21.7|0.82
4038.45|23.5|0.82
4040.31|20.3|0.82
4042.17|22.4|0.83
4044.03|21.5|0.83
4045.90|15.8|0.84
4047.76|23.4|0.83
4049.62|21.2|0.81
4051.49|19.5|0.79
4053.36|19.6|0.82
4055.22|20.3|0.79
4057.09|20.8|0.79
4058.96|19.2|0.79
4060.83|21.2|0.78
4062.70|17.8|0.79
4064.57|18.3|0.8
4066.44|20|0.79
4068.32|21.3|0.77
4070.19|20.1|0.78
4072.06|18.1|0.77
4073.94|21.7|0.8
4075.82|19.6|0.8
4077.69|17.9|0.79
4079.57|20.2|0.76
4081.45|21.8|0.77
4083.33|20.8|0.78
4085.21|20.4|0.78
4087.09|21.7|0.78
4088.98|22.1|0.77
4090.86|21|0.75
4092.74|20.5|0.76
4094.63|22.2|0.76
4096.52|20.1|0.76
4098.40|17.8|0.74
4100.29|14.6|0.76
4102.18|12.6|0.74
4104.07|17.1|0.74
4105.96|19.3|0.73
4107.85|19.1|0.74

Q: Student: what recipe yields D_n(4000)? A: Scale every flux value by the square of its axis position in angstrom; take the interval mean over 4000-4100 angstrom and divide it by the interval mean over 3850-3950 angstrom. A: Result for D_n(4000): 1.4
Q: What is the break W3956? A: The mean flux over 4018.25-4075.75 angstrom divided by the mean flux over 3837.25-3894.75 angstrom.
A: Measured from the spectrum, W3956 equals 1.2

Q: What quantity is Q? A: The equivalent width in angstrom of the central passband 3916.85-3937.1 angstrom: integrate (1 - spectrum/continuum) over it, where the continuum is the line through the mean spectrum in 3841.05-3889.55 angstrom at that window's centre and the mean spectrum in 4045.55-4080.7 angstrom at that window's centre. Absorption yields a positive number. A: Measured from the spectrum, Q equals 7.8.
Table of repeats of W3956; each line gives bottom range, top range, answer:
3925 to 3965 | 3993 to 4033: 1.51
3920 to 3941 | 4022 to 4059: 1.96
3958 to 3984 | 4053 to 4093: 1.51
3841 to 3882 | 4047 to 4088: 1.12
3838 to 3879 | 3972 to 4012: 1.11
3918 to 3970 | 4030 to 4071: 1.55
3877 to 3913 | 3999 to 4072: 1.24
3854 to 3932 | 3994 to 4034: 1.25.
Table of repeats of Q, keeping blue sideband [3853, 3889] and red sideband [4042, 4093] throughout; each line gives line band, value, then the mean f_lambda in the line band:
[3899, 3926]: 1.3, 16.9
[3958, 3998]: 6.7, 15.7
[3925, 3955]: 8.9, 12.8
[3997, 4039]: -2.3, 20.5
